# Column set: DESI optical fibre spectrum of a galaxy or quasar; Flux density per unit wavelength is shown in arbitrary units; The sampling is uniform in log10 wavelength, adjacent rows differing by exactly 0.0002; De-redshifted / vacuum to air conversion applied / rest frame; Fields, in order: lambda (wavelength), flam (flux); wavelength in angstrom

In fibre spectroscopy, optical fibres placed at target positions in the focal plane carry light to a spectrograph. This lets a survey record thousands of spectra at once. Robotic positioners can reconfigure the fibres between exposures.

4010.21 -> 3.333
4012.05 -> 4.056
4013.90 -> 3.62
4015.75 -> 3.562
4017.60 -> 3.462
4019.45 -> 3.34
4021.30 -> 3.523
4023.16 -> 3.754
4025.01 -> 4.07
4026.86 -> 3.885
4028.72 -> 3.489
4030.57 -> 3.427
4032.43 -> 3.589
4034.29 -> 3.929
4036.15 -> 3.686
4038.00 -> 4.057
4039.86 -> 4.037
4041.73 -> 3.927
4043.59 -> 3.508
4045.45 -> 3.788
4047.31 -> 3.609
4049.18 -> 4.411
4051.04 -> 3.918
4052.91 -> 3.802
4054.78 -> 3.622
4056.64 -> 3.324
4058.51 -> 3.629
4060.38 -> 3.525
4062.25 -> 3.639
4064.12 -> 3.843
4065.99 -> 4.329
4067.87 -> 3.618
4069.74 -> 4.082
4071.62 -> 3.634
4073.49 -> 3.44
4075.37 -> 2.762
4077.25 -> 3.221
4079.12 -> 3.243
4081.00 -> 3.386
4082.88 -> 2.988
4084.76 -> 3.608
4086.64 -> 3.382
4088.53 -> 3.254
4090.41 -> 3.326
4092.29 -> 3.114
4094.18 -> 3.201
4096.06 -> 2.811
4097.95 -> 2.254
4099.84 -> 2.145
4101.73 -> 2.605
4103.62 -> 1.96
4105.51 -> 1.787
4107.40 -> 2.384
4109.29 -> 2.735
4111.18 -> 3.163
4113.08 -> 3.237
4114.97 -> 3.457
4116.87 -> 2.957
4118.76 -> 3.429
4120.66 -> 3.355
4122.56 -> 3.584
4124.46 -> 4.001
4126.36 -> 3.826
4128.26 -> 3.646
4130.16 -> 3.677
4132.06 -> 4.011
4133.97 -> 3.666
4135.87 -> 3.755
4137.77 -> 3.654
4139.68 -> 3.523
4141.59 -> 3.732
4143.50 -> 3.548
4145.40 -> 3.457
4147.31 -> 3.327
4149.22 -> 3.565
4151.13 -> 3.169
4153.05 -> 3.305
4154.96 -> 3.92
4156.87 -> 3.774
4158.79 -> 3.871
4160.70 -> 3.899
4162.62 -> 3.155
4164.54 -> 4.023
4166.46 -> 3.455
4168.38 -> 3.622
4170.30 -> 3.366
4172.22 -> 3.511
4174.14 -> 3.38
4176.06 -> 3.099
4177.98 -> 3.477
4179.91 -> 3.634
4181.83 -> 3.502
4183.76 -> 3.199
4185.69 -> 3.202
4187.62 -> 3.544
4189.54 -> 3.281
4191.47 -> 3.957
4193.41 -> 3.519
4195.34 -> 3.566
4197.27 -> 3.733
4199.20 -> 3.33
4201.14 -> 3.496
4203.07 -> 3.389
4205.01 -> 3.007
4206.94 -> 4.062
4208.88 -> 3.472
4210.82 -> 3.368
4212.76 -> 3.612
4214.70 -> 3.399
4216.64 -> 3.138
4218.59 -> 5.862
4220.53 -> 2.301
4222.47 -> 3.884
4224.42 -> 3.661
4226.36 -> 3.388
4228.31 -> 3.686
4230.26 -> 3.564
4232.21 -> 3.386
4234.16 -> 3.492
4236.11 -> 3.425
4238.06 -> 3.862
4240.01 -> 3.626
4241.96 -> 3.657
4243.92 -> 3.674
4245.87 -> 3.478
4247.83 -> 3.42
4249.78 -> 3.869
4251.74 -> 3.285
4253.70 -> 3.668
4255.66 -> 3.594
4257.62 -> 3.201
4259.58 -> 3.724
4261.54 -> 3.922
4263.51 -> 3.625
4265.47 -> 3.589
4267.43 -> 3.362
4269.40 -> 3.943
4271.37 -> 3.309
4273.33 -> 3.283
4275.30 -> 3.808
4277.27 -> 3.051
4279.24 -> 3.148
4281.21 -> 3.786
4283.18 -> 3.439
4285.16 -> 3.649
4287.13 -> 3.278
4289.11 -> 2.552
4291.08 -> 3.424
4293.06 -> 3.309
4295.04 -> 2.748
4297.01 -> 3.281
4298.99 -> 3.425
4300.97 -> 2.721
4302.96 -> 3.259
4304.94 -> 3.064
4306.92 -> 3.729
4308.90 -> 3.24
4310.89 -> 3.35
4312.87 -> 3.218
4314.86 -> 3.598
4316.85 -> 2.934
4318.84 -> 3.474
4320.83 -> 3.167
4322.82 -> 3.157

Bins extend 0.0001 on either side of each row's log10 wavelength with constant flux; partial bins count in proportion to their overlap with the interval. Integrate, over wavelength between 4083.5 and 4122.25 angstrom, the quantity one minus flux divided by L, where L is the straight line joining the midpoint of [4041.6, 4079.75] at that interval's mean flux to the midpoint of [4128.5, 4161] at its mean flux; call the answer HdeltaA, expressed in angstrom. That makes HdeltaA 7.7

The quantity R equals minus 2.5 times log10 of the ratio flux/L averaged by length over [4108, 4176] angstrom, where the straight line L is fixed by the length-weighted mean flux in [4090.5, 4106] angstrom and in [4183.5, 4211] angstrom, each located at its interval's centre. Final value -0.19 mag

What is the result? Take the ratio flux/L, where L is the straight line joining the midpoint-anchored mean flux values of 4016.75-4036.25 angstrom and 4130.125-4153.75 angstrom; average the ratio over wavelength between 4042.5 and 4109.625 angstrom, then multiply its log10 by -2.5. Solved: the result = 0.11 mag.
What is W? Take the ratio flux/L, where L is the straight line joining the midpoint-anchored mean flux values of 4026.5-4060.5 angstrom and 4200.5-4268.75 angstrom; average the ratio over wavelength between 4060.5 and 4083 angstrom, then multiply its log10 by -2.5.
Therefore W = 0.056 mag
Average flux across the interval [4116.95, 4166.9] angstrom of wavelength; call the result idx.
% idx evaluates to 3.62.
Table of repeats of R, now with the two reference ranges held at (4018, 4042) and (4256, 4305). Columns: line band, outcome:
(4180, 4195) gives 0.01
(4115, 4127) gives 0.03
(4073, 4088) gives 0.13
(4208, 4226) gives -0.05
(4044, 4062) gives -0.01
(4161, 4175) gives 0.00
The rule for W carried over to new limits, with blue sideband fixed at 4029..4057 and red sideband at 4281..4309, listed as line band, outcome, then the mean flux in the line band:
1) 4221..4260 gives -0.062 mag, 3.56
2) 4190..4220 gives -0.061 mag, 3.63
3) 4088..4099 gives 0.228 mag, 2.98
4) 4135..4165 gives -0.014 mag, 3.6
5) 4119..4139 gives -0.032 mag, 3.7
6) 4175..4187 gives 0.041 mag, 3.36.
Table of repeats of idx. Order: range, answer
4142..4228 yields 3.54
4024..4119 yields 3.37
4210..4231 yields 3.63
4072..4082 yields 3.23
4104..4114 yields 2.62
